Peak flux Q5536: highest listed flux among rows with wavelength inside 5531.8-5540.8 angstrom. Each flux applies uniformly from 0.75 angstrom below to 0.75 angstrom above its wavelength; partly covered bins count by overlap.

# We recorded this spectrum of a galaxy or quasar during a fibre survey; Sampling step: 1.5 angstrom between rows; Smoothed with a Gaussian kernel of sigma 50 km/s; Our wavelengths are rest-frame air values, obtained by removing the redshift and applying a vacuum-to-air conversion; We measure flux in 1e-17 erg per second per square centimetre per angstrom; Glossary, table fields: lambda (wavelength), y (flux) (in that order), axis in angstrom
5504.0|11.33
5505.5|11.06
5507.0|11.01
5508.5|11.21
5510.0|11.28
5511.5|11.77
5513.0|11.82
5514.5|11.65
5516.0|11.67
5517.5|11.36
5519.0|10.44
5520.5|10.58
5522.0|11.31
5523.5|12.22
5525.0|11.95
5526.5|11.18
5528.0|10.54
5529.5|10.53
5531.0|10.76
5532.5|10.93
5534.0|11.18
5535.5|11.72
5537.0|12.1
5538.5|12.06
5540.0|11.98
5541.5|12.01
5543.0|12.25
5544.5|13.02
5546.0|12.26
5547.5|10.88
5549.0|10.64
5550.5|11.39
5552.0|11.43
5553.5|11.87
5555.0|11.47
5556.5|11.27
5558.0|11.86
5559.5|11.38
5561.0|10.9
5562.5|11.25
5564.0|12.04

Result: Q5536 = 12.1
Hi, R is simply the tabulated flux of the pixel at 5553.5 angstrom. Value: 11.87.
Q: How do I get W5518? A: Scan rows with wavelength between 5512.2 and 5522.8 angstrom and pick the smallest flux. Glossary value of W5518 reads 10.44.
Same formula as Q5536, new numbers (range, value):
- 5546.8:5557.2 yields 11.87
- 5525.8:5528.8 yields 11.18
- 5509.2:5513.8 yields 11.82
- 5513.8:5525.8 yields 12.22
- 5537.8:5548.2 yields 13.02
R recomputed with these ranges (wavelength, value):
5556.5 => 11.27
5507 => 11.01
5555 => 11.47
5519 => 10.44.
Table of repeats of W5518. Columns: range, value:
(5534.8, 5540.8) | 11.72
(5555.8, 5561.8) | 10.9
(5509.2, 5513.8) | 11.28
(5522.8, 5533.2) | 10.53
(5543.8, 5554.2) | 10.64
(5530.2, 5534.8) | 10.76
